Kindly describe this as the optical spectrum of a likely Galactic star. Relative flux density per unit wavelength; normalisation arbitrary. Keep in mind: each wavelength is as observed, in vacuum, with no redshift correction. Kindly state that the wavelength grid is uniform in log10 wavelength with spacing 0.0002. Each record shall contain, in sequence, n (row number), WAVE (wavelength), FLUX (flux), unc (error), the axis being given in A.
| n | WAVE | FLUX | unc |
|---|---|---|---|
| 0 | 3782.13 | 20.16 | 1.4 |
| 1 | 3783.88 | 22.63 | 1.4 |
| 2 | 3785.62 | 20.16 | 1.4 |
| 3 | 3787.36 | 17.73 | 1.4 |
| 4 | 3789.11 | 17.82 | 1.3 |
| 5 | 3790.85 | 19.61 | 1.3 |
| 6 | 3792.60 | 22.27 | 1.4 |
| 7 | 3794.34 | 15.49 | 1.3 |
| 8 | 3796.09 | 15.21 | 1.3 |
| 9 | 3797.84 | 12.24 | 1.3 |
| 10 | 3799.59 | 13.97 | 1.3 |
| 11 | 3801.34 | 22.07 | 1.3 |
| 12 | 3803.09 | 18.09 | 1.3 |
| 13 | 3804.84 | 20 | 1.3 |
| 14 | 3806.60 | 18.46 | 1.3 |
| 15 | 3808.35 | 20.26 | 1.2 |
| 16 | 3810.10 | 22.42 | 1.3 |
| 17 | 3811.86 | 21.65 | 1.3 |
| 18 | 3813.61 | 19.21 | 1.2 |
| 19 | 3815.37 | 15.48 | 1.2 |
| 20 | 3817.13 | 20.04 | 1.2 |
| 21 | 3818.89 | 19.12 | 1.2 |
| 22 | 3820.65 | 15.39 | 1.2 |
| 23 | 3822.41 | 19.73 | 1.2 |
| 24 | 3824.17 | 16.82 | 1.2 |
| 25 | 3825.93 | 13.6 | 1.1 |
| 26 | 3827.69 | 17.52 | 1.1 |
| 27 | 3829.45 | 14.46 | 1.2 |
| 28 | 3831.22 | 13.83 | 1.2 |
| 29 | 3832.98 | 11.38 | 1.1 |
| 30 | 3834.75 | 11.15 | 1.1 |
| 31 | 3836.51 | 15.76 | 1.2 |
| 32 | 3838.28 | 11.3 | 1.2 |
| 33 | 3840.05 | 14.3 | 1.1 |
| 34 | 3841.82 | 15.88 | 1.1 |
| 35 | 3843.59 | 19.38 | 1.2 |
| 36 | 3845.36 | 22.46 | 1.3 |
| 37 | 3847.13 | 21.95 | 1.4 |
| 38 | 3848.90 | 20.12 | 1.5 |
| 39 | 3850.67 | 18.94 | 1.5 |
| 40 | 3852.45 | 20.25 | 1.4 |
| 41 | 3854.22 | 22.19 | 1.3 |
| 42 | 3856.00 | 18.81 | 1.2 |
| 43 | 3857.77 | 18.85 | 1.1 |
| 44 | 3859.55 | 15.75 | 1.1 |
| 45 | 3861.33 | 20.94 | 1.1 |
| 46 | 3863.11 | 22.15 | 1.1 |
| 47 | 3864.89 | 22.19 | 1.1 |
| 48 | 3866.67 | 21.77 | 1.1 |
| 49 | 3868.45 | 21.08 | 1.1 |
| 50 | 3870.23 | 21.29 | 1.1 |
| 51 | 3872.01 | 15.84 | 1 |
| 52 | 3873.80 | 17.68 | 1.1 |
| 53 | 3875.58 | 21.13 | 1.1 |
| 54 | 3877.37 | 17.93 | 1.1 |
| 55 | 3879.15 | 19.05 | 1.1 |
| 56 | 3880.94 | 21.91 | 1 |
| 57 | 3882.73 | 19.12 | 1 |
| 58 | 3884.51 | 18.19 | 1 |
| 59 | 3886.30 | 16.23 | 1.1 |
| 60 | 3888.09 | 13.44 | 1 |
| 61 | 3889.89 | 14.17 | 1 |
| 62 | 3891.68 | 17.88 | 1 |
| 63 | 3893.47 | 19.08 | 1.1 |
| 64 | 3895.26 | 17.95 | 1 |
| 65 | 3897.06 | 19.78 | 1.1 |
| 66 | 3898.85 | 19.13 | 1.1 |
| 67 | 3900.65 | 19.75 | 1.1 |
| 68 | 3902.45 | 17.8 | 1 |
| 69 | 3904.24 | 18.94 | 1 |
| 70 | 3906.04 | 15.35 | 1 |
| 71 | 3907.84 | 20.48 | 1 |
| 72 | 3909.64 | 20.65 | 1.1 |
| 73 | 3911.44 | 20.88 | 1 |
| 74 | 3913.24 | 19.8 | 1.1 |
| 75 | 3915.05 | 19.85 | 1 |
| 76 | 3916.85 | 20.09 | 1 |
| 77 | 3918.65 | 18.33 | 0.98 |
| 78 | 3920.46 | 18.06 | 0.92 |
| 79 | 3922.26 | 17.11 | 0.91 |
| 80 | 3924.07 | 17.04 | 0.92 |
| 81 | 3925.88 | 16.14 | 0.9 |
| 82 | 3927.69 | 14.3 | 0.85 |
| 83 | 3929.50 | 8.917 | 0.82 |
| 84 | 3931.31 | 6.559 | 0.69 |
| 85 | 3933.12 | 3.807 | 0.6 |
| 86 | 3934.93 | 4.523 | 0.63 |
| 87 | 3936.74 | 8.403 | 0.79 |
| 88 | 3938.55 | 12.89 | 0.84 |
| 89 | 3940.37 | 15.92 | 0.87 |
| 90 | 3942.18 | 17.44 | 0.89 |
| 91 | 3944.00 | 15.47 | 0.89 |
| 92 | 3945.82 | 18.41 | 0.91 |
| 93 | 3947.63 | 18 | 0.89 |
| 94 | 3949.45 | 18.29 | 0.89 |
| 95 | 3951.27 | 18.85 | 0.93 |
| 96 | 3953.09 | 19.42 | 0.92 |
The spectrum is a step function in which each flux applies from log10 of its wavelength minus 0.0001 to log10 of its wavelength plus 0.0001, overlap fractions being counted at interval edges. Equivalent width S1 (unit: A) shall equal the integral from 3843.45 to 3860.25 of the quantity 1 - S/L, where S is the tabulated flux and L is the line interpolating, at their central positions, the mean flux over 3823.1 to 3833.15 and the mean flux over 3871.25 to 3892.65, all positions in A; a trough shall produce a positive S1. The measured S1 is -3.95 A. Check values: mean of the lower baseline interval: 14.9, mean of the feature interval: 19.9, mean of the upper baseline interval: 17.7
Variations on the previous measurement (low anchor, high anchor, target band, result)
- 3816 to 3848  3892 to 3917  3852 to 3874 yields -3.0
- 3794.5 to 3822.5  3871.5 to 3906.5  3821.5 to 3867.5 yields 1.0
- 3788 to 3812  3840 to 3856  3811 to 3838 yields 4.0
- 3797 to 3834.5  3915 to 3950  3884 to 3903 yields -2.8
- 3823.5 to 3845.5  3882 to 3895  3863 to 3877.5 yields -3.5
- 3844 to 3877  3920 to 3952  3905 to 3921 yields -3.6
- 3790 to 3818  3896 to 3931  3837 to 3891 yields -1.9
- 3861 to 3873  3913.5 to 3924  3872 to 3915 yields 2.4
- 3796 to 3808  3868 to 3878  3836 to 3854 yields 0.2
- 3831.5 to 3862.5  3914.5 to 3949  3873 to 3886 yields -2.3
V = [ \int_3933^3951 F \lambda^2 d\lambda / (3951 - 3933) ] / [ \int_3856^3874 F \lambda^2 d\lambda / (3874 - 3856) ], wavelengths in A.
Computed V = 0.73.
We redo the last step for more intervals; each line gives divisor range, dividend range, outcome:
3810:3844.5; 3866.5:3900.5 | 1.17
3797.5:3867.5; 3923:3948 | 0.74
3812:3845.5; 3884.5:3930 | 1.15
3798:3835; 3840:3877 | 1.16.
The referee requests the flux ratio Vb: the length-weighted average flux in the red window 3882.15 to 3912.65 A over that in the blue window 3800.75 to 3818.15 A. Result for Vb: 0.9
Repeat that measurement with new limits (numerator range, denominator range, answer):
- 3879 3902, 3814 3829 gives 1.05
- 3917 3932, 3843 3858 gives 0.73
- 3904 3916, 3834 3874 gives 1.04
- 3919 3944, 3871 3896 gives 0.71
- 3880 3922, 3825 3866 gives 1.06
